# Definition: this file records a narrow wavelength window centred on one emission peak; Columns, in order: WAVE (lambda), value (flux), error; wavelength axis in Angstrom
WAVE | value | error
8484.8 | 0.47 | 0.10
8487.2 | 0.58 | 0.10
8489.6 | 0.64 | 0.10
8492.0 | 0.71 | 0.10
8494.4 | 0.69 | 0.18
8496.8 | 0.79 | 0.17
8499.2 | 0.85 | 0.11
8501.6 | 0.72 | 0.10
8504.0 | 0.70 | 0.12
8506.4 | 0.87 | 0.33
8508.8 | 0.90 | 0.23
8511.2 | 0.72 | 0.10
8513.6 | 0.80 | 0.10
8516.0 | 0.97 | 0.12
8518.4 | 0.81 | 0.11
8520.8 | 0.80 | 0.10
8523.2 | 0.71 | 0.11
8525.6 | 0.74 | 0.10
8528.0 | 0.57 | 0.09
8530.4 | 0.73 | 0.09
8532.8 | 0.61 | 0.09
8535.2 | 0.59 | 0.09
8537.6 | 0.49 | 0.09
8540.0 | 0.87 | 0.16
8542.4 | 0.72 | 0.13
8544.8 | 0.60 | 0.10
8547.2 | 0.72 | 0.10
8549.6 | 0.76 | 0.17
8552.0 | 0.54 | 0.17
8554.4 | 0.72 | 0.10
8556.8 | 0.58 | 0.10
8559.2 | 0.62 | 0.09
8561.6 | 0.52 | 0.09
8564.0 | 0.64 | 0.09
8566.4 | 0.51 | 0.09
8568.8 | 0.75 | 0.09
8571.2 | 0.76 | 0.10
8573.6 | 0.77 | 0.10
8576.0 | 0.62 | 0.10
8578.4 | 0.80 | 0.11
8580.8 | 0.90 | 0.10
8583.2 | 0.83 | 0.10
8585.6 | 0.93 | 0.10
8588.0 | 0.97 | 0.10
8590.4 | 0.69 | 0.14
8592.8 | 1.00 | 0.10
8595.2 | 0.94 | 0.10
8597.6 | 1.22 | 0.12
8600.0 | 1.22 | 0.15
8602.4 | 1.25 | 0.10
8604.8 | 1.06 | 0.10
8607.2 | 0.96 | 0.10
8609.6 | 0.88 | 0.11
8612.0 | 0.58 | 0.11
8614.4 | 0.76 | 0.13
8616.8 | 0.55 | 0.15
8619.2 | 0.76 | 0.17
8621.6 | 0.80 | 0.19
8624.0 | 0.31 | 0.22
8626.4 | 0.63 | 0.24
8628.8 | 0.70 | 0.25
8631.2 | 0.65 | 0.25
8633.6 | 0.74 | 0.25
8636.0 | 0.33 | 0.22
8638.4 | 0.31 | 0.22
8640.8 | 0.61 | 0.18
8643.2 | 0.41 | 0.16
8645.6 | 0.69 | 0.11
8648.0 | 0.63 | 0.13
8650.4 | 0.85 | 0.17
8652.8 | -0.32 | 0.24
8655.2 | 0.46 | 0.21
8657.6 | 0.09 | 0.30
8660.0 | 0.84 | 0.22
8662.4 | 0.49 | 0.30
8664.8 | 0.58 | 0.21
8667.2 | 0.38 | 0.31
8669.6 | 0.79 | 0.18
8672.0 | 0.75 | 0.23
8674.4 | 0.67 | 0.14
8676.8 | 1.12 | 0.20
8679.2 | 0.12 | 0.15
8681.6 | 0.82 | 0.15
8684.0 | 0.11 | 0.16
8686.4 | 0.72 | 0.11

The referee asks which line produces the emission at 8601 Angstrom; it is [O III]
